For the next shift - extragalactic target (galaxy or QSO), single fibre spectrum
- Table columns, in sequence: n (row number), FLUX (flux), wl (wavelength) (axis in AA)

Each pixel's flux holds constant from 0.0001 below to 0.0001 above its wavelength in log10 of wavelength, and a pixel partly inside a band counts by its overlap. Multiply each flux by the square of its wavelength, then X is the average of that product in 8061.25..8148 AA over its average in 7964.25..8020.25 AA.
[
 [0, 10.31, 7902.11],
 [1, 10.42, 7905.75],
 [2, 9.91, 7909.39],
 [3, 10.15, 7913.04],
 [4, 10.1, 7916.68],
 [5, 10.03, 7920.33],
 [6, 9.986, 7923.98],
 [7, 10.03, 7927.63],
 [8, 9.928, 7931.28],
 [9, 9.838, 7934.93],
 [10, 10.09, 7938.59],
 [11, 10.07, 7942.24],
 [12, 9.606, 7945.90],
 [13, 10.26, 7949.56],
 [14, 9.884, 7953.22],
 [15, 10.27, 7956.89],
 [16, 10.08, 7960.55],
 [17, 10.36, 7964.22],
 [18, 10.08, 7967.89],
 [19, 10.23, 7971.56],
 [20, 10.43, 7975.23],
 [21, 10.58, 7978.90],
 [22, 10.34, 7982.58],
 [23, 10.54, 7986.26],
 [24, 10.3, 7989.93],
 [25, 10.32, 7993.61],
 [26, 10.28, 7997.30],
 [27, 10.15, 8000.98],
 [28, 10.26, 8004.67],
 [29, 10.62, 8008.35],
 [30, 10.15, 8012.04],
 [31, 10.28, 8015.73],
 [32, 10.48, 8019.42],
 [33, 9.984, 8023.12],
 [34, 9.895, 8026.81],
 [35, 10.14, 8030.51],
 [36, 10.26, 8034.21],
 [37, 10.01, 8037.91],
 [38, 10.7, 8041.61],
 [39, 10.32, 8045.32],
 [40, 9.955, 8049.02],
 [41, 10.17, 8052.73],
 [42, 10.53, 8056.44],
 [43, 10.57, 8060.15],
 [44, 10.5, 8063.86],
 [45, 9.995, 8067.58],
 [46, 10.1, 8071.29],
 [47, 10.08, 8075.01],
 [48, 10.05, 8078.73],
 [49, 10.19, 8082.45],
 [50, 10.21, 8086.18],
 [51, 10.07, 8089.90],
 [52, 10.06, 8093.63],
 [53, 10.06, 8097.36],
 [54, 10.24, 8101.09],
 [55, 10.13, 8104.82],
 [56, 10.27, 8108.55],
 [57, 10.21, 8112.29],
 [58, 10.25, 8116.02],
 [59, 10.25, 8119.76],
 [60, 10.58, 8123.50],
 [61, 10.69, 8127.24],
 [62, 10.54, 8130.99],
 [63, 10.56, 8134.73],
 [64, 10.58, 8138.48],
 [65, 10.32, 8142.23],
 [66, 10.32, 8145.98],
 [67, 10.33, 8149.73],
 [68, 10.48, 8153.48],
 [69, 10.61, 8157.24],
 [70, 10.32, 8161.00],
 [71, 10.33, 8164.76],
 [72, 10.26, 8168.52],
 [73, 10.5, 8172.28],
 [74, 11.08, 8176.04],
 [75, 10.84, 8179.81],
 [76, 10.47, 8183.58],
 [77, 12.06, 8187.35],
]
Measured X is 1.02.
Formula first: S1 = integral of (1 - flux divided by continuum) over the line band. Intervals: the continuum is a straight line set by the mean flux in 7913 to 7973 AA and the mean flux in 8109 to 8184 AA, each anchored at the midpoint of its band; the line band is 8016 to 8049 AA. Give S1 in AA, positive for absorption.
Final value 0.1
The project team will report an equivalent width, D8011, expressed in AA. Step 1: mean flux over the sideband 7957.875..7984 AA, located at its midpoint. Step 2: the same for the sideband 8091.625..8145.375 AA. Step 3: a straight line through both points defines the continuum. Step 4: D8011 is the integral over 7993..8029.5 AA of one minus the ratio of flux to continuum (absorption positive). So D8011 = 0.3 AA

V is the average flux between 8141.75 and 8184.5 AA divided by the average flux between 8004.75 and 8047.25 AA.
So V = 1.02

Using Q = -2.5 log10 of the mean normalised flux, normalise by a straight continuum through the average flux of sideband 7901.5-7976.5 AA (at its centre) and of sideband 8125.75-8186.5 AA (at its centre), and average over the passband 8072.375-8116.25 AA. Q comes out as 0.03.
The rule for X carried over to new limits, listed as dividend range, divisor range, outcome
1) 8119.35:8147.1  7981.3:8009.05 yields 1.05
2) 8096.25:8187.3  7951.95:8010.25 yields 1.06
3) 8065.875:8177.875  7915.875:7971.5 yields 1.07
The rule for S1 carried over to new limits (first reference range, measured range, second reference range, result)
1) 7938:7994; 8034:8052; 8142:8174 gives 0.1 AA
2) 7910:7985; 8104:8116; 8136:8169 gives 0.1 AA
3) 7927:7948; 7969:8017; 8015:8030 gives -1.3 AA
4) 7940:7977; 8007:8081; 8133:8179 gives 0.3 AA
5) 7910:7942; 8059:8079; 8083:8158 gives 0.1 AA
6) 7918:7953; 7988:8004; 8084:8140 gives -0.3 AA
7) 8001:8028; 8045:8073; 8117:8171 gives 0.1 AA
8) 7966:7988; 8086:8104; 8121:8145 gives 0.6 AA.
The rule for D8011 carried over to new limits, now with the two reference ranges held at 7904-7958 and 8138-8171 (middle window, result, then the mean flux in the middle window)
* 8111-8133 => -0.19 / 10.4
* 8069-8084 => 0.24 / 10.1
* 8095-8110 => 0.20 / 10.2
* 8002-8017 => -0.24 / 10.3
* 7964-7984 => -0.46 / 10.3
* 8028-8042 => -0.02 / 10.2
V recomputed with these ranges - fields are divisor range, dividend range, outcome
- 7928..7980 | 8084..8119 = 1.01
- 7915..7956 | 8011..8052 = 1.02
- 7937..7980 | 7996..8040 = 1.01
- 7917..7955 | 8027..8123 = 1.02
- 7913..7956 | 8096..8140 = 1.04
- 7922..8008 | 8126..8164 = 1.03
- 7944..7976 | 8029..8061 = 1.02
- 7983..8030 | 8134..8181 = 1.02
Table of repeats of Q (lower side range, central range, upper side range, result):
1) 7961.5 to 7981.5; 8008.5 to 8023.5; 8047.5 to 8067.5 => 0.00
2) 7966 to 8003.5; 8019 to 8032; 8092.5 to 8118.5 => 0.02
